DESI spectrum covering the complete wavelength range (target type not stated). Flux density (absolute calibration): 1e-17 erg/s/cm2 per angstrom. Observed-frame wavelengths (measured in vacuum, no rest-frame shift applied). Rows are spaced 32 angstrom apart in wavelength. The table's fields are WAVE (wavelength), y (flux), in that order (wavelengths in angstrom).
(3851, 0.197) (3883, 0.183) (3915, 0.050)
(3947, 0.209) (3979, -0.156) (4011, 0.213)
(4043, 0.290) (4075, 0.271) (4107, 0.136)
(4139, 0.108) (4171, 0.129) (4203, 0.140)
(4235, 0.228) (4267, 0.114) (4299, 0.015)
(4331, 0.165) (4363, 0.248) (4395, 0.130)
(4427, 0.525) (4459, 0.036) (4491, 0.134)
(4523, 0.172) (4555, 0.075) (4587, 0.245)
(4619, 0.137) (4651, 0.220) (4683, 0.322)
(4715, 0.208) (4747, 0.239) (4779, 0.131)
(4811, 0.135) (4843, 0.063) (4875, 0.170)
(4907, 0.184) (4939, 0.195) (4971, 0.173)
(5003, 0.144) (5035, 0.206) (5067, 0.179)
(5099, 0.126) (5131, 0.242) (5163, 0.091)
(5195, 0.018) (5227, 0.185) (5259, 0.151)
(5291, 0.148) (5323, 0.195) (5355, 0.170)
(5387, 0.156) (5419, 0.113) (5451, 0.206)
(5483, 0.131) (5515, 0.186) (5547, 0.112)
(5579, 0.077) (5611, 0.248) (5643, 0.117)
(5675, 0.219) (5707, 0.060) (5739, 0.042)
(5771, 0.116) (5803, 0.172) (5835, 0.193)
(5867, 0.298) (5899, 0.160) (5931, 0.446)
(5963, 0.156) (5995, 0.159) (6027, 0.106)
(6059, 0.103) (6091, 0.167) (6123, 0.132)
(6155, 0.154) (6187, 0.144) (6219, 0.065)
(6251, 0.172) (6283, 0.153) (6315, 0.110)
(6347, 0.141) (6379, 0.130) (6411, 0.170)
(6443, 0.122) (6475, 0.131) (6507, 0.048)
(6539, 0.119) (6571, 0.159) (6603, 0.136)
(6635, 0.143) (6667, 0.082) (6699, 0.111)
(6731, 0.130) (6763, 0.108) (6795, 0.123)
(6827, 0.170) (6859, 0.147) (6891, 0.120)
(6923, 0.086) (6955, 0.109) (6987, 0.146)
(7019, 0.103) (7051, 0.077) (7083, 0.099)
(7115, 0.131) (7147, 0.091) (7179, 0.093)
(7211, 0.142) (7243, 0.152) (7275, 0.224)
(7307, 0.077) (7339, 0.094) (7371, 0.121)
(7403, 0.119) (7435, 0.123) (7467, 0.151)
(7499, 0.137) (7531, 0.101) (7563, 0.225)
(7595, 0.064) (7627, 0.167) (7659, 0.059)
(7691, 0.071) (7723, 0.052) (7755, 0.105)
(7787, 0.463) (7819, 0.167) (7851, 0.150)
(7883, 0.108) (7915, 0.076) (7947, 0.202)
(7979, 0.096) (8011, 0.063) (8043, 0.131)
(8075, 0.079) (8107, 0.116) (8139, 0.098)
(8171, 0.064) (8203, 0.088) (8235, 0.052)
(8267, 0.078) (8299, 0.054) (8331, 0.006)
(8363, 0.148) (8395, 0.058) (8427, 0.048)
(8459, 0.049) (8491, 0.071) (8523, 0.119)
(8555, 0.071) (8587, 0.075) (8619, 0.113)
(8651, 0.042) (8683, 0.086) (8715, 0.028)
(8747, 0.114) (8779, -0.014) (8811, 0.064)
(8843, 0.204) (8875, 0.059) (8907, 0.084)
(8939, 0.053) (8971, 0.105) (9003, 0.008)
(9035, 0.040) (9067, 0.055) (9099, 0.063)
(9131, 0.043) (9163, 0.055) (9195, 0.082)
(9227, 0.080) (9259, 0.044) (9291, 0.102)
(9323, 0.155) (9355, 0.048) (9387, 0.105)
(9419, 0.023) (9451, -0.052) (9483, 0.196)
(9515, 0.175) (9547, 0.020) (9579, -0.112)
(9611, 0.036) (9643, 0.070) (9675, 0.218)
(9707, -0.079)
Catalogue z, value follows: 0.18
